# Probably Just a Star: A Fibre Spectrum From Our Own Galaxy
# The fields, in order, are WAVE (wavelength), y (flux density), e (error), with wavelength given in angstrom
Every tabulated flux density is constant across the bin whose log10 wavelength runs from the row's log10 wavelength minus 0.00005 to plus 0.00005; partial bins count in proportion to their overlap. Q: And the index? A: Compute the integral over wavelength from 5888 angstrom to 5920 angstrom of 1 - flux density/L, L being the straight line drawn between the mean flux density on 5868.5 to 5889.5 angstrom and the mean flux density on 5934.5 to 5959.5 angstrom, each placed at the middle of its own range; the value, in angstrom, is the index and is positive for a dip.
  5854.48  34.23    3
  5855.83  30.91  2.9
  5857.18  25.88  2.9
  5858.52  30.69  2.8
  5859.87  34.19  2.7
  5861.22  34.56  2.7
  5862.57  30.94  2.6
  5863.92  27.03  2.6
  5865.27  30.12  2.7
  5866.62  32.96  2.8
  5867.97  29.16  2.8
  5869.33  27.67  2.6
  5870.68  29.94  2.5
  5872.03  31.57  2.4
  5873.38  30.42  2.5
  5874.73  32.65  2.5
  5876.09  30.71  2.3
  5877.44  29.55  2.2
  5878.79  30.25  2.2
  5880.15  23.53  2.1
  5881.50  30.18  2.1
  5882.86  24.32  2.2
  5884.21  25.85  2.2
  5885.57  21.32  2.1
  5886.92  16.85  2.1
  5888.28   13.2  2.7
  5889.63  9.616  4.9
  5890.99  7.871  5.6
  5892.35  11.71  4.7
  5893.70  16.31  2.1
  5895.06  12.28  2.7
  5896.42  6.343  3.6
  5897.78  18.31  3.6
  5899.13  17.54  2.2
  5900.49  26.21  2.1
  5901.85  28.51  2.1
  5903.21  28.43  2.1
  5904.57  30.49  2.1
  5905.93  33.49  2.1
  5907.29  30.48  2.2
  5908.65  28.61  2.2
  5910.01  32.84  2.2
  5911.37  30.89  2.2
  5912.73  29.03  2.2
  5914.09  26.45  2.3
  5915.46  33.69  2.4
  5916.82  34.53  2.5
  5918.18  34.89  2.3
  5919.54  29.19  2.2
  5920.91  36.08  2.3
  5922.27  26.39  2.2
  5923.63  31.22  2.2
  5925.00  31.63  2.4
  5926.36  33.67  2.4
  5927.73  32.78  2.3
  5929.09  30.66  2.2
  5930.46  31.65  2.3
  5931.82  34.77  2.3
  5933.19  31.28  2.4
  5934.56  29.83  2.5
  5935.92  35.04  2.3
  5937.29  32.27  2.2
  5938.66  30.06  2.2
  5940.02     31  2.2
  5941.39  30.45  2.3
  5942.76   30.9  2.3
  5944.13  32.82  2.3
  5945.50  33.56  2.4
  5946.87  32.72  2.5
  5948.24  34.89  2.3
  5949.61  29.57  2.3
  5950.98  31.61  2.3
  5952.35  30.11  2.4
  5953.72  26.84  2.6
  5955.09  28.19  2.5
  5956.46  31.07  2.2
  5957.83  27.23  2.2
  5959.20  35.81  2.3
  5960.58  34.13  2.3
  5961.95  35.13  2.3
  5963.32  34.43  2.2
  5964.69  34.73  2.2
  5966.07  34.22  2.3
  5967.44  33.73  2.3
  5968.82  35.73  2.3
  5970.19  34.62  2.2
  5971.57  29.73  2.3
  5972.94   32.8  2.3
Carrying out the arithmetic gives 4.9 angstrom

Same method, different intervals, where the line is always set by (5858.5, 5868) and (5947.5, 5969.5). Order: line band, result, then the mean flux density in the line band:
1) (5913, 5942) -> 0.25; 31.8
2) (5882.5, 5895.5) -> 6.51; 15.8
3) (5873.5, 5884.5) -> 1.03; 28.6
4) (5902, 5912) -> 0.38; 30.6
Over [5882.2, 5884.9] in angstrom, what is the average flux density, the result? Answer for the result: 25.1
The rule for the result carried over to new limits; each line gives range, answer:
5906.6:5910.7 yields 30.7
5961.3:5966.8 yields 34.6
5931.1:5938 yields 32.6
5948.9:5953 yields 30.5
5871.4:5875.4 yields 31.6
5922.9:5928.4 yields 32.3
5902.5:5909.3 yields 30.3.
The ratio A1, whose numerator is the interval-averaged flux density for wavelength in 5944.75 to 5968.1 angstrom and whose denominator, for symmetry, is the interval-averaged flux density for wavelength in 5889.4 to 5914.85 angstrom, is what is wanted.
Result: 1.42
